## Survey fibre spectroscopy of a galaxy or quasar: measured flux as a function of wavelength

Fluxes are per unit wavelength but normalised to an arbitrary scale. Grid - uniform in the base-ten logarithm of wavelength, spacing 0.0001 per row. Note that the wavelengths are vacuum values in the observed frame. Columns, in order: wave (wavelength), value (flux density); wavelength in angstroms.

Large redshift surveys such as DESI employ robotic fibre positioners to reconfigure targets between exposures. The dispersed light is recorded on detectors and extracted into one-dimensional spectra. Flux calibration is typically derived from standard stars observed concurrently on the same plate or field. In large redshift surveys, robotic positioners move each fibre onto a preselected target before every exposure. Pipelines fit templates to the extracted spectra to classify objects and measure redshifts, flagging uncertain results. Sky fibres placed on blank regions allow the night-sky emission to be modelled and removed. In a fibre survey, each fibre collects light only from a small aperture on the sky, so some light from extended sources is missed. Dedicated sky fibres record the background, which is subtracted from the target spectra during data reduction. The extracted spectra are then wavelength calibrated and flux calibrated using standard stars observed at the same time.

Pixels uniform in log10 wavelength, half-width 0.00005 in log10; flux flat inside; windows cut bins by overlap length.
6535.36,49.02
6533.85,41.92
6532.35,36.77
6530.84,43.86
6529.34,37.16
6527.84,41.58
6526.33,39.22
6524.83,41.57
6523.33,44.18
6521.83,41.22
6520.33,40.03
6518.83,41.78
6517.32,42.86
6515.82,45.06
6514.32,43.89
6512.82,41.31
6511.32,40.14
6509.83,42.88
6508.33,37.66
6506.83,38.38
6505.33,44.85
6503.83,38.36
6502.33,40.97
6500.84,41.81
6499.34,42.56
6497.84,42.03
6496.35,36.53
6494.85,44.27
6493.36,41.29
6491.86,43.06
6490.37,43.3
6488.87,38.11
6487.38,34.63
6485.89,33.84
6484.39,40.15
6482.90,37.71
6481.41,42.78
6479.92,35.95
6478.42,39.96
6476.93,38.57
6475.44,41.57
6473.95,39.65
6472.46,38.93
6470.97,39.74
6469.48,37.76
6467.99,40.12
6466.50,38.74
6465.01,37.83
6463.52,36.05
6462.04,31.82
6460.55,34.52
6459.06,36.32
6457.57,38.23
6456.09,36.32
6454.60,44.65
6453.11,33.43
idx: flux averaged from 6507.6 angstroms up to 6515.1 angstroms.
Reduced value 41.2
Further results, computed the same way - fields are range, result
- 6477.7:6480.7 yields 37.9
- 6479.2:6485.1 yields 39.2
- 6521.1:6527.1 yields 41.5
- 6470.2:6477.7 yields 39.7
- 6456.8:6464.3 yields 35.4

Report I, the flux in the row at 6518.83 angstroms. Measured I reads 41.78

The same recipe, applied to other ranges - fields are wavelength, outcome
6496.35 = 36.53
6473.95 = 39.65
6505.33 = 44.85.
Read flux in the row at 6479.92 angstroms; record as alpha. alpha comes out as 35.95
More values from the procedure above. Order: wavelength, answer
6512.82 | 41.31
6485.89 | 33.84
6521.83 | 41.22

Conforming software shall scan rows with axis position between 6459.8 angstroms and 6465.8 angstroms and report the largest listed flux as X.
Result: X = 37.83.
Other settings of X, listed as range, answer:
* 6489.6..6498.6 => 44.27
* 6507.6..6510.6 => 42.88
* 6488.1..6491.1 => 43.3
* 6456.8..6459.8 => 38.23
